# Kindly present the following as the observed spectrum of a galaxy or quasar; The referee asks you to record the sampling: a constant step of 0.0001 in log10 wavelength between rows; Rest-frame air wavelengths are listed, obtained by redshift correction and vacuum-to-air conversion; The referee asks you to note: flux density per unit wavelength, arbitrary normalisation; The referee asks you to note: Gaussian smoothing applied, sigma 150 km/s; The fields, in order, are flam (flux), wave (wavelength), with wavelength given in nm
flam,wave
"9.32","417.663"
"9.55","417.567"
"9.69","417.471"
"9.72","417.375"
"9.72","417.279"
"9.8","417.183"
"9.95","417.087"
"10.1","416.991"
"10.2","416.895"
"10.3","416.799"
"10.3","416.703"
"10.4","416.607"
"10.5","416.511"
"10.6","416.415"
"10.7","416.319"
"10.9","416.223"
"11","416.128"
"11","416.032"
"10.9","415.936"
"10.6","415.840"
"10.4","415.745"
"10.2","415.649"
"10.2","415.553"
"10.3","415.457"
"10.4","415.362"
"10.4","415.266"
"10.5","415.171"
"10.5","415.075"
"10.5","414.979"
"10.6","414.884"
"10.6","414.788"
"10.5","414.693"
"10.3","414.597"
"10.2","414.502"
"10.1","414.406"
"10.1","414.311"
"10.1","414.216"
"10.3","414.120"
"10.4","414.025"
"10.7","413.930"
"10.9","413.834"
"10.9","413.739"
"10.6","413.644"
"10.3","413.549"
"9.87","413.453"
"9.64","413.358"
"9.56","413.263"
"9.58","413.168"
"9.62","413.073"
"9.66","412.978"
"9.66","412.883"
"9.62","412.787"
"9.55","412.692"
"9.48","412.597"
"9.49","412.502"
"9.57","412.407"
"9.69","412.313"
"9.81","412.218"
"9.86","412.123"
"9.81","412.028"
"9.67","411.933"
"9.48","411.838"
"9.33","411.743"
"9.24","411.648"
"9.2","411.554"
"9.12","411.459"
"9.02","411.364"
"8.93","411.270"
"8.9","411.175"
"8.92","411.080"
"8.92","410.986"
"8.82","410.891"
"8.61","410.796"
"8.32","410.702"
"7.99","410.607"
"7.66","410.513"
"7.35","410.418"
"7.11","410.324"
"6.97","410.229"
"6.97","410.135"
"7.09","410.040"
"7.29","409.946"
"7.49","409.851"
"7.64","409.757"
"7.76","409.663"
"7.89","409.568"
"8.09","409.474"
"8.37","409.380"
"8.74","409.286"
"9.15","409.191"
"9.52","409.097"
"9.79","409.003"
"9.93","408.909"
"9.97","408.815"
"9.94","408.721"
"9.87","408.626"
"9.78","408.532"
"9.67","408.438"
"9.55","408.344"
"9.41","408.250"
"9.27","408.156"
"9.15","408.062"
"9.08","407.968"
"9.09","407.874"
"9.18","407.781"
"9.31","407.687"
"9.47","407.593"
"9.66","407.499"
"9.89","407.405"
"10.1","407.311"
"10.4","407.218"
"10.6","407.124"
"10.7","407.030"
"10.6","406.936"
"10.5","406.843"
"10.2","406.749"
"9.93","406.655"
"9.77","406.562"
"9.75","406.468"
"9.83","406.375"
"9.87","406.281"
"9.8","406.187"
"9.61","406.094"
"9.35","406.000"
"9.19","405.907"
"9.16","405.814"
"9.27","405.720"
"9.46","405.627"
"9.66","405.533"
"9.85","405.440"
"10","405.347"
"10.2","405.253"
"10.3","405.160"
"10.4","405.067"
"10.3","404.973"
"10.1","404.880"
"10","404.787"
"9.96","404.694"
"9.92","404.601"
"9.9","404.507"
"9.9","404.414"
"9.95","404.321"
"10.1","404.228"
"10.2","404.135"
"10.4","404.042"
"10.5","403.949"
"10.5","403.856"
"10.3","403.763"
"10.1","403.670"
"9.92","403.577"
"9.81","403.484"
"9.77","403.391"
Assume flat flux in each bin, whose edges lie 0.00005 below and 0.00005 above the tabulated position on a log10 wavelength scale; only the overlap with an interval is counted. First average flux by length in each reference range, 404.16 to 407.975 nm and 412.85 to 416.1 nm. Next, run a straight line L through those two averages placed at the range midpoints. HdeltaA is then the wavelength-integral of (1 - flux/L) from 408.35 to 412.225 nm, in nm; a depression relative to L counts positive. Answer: 0.522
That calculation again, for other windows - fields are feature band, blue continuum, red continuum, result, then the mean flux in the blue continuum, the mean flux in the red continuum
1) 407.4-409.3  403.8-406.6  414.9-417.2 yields 0.11 nm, 9.91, 10.5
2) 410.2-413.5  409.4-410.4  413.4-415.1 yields -0.12 nm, 7.45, 10.4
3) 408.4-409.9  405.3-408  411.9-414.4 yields 0.13 nm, 9.77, 9.95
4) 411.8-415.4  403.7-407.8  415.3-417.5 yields 0.06 nm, 9.96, 10.3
